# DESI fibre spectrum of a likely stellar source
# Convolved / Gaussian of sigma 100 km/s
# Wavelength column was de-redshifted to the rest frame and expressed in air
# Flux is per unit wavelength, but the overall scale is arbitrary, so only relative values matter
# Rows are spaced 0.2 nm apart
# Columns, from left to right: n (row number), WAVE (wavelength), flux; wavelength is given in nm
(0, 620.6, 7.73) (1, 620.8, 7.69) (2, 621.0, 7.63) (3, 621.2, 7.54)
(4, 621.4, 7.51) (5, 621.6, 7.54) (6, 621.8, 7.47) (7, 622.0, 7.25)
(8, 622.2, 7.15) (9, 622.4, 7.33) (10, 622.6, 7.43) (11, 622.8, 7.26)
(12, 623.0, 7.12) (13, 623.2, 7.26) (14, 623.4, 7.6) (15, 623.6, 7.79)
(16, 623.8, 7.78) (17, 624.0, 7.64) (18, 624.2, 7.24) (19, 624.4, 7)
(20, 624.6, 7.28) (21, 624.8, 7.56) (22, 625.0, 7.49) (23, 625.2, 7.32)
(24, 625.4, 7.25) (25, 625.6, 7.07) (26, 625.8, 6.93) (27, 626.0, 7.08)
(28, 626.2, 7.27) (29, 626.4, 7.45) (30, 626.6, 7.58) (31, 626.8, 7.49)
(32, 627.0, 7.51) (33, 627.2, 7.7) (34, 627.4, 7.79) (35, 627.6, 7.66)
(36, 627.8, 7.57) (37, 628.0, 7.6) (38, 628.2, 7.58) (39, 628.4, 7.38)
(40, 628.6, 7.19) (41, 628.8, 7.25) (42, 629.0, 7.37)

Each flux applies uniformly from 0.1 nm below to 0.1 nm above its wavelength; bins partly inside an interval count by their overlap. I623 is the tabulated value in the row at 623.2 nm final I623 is 7.26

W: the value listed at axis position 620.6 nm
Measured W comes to 7.73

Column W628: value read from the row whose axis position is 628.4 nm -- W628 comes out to 7.38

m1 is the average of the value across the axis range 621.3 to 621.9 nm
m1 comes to 7.51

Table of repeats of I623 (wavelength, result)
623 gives 7.12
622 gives 7.25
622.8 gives 7.26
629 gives 7.37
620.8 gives 7.69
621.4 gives 7.51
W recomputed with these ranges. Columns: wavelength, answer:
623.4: 7.6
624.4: 7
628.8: 7.25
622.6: 7.43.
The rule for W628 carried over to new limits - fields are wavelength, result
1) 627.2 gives 7.7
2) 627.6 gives 7.66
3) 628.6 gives 7.19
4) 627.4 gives 7.79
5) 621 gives 7.63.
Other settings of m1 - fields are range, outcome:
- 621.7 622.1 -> 7.36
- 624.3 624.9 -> 7.28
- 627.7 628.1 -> 7.58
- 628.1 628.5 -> 7.48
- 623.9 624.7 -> 7.29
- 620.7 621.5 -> 7.59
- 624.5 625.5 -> 7.38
